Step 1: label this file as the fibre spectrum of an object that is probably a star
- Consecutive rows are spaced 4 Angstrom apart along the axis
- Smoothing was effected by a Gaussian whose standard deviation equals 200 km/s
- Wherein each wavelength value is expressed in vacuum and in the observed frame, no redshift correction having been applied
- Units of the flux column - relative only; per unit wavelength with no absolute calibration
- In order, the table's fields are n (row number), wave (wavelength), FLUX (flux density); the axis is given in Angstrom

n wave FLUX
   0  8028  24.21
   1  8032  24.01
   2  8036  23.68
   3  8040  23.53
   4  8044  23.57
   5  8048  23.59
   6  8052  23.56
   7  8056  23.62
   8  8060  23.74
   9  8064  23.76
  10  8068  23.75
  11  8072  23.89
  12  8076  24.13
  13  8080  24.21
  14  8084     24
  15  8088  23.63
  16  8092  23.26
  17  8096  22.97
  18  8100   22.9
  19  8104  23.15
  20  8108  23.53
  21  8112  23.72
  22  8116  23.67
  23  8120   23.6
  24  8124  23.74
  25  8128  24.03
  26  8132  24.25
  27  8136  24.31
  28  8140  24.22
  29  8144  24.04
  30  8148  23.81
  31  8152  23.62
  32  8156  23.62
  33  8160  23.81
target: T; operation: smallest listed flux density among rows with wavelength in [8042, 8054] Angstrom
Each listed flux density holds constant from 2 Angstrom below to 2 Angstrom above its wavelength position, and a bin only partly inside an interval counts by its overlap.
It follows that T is 23.56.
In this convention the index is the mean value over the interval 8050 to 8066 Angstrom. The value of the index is 23.7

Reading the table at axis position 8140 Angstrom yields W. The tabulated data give 24.22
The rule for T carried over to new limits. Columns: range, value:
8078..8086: 24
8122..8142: 23.74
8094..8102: 22.9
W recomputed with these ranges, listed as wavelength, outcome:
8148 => 23.81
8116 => 23.67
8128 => 24.03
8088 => 23.63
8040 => 23.53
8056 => 23.62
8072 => 23.89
